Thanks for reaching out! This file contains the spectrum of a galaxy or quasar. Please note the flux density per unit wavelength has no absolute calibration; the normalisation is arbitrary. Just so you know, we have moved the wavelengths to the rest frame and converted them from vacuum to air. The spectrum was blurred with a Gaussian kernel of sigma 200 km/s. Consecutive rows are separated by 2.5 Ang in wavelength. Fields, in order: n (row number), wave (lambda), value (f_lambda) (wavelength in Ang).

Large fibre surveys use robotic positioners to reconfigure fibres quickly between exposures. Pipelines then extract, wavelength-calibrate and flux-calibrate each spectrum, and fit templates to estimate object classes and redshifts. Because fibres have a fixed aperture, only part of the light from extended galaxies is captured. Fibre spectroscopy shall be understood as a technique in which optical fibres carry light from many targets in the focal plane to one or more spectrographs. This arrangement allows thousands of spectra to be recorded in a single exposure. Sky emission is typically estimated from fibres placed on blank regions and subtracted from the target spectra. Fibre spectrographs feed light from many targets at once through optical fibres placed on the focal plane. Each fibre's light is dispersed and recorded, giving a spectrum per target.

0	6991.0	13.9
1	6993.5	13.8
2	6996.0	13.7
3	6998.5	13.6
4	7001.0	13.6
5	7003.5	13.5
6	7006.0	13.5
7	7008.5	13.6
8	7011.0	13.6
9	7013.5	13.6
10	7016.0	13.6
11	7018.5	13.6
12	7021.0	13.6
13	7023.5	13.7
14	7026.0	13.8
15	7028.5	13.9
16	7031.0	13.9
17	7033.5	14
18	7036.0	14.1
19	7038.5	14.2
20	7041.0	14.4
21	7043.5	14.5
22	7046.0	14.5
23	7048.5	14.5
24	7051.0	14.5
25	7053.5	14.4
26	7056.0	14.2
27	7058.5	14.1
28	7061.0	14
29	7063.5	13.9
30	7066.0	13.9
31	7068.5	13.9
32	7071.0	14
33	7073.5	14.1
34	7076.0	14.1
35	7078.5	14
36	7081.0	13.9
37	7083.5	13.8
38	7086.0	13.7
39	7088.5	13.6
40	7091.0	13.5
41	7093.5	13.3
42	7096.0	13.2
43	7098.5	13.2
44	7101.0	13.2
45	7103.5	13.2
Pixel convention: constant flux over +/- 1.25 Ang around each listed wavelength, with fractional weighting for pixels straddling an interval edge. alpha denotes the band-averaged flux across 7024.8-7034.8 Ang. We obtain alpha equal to 13.9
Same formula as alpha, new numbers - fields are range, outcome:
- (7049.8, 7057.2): 14.4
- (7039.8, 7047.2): 14.5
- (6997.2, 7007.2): 13.6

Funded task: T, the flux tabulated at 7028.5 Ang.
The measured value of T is 13.9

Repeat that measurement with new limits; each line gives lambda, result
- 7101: 13.2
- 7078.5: 14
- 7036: 14.1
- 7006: 13.5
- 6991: 13.9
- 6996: 13.7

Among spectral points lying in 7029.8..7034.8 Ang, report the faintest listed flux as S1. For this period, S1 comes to 13.9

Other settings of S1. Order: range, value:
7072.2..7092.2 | 13.5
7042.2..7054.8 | 14.4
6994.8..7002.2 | 13.6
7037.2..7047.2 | 14.2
